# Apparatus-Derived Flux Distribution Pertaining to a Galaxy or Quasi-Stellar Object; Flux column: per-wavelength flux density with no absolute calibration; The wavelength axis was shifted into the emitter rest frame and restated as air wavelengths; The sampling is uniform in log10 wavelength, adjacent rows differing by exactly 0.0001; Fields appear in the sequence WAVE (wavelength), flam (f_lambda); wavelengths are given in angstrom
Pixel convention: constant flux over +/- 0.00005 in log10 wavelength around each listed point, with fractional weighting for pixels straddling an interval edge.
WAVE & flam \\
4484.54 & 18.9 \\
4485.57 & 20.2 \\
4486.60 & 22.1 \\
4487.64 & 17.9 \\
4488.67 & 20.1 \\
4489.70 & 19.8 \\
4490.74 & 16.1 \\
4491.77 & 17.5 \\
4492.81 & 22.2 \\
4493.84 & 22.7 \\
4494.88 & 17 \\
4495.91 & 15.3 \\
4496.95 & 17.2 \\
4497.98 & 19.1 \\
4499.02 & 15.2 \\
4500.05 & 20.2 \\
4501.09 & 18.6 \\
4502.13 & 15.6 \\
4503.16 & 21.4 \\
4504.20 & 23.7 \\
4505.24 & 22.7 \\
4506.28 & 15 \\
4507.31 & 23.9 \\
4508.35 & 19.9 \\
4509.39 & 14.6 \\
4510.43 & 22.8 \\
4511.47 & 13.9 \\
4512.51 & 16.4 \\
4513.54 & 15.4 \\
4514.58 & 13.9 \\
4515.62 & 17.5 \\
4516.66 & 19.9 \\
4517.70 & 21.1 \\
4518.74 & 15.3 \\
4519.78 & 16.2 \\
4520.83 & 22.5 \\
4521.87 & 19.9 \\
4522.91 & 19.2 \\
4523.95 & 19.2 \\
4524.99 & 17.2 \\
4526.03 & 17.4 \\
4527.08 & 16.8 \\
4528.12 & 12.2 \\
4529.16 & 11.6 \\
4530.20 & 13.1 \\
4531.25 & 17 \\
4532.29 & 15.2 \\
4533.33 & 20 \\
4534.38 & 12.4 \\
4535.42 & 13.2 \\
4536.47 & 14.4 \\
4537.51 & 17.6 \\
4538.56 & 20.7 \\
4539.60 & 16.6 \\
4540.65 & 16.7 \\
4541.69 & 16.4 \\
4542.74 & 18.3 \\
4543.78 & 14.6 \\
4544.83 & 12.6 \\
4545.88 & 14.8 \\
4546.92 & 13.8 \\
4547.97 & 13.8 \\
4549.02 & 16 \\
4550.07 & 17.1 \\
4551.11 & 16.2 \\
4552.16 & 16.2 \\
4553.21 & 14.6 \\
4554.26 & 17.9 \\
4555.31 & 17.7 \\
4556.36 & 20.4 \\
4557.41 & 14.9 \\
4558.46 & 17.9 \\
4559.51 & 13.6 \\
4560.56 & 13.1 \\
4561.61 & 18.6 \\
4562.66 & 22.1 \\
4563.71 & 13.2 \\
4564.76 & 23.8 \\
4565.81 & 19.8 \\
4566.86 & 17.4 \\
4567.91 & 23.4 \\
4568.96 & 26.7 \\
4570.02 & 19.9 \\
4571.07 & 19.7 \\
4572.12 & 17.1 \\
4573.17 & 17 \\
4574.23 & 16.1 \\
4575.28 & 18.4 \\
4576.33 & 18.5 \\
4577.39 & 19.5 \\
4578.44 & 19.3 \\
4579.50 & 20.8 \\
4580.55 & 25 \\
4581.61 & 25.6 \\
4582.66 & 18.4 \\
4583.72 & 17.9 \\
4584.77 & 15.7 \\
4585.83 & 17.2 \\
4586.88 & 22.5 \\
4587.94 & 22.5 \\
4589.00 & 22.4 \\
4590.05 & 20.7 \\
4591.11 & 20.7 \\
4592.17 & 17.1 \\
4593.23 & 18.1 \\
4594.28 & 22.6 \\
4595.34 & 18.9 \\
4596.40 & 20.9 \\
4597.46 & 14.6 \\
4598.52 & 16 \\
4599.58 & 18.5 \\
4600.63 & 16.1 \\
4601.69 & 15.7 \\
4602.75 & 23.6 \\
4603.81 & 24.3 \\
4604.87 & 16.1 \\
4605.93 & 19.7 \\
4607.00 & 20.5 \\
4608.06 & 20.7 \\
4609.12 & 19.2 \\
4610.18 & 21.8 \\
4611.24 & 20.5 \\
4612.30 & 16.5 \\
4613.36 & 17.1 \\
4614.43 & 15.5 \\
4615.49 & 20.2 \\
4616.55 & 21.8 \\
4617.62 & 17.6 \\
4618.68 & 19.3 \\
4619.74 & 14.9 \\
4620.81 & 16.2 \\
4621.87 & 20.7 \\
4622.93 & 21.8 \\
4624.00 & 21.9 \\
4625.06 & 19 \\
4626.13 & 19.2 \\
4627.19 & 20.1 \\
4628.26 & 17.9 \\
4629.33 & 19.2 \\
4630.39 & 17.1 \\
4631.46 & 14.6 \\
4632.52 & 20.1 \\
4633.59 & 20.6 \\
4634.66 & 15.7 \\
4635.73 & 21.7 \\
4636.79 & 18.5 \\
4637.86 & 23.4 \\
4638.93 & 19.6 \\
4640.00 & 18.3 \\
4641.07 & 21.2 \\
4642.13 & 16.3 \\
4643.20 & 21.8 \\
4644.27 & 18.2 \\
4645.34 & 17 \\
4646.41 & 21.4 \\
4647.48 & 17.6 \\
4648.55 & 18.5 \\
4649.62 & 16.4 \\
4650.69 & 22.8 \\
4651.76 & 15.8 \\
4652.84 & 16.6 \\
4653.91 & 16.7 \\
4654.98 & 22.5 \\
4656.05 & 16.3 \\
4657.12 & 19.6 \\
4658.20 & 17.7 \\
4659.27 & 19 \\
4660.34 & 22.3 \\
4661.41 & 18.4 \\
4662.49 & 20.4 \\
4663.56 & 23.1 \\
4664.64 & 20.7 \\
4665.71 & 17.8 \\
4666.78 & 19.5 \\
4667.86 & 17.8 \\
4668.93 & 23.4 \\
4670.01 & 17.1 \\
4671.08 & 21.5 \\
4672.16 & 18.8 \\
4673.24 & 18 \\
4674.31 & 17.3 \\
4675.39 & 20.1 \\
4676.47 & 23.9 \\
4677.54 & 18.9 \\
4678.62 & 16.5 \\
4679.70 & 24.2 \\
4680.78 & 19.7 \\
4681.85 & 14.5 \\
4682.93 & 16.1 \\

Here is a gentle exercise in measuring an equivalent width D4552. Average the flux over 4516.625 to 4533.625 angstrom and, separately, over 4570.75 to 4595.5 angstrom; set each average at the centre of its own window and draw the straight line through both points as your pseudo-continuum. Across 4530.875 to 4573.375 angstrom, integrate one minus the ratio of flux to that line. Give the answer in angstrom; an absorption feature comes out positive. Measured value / 2.8 angstrom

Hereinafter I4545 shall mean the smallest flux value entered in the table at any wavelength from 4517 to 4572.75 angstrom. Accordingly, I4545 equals 11.6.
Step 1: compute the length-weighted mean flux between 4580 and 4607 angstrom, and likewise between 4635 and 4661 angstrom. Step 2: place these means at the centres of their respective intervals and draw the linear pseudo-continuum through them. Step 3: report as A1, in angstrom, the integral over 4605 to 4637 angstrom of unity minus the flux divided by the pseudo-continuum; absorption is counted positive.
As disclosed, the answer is 0.7 angstrom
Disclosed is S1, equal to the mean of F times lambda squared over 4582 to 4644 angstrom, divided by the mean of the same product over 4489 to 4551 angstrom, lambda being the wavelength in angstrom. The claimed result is 1.2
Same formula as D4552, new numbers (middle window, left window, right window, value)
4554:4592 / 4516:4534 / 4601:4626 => -1.9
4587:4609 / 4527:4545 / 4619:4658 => -2.5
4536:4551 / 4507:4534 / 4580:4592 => 2.0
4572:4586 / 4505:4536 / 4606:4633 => -0.7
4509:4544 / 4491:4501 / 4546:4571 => 2.6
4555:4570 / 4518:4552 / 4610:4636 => -1.6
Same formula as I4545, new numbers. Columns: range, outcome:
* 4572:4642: 14.6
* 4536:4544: 14.4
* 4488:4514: 13.9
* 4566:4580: 16.1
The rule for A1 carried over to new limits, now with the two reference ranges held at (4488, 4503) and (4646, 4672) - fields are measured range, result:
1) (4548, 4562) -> 1.8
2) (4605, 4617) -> -0.2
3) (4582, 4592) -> -0.5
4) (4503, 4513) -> -0.5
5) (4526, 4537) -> 2.3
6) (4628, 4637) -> 0.3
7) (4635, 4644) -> -0.4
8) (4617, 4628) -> 0.0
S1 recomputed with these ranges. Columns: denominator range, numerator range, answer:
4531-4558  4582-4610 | 1.23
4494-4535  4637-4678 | 1.17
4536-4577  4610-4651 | 1.13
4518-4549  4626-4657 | 1.22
